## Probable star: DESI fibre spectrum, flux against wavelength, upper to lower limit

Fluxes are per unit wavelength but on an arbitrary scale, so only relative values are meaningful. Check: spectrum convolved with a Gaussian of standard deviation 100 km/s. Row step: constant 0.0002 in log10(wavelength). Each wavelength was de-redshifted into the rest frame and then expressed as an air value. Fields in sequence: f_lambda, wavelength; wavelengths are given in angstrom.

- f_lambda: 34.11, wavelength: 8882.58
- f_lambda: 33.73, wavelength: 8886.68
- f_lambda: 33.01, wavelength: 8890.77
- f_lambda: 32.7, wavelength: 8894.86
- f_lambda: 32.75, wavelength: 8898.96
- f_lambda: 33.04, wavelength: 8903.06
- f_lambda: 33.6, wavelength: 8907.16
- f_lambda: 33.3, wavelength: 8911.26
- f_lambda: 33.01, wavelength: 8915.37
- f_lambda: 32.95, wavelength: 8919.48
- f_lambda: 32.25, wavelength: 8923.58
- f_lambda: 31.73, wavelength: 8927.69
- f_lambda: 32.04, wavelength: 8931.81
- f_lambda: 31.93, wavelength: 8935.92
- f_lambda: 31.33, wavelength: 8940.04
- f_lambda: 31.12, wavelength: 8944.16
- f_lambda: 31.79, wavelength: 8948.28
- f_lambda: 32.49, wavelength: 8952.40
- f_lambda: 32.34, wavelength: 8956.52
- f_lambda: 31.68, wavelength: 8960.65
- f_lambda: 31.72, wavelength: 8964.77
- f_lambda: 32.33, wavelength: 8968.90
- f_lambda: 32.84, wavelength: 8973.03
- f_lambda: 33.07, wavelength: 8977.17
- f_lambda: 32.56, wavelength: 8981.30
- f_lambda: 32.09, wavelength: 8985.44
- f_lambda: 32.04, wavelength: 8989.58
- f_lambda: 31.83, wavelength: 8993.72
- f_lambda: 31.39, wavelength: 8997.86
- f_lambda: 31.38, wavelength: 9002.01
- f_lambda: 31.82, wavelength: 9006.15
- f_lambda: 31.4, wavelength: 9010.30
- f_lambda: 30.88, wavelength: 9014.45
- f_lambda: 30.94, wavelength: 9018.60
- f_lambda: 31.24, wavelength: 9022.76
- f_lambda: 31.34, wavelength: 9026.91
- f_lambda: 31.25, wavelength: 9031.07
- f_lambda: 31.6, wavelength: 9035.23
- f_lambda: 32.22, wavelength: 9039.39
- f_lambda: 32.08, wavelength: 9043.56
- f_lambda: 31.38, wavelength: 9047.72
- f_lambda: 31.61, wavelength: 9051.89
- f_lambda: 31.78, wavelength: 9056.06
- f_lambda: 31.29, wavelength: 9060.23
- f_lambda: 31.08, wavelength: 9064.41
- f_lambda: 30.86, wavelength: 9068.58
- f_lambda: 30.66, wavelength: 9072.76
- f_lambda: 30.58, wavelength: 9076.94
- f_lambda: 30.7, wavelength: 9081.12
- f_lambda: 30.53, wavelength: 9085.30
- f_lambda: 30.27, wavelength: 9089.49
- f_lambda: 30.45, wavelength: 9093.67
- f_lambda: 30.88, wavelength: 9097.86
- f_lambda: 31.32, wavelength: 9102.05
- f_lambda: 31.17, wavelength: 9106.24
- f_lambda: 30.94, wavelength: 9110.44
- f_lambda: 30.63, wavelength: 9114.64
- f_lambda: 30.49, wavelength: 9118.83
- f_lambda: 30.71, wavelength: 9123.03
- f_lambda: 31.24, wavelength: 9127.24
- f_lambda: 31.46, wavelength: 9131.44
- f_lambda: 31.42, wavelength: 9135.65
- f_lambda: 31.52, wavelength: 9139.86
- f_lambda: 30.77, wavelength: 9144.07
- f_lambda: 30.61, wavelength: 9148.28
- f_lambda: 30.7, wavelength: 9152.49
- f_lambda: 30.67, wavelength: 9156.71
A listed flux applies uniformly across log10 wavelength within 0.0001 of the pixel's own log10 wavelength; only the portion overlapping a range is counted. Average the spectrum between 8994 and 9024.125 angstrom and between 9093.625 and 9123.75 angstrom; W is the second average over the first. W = 1.0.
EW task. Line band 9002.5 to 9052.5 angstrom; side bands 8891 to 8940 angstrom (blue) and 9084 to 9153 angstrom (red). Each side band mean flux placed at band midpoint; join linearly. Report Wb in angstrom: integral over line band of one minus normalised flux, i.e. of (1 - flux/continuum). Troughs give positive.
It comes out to 0.31 angstrom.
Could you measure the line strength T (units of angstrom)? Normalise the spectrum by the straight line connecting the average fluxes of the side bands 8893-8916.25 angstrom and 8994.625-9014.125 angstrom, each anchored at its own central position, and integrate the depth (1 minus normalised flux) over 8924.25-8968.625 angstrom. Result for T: 0.7 angstrom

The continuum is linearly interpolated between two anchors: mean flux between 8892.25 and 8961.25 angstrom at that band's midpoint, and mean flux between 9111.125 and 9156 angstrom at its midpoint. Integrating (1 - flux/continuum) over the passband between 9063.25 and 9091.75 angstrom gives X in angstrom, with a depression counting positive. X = 0.6 angstrom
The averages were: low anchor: 32.4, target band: 30.7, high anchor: 30.9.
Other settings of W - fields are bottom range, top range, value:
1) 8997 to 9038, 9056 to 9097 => 0.98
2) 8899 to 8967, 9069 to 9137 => 0.96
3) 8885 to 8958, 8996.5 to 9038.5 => 0.96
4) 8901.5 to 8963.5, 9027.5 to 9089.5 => 0.97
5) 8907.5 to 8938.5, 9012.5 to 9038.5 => 0.96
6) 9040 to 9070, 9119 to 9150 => 0.99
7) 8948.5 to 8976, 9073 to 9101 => 0.95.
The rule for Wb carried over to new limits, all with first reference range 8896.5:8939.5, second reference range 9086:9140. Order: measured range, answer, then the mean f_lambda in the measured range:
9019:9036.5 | 0.20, 31.3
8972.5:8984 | -0.25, 32.8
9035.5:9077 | 0.02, 31.4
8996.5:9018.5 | 0.35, 31.3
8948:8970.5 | 0.12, 32.1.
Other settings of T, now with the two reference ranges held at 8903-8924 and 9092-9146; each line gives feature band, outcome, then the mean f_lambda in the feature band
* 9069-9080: 0.3 angstrom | 30.7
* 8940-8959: 0.5 angstrom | 31.9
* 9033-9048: 0.0 angstrom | 31.9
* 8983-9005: 0.3 angstrom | 31.8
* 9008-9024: 0.5 angstrom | 31.1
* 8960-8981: 0.1 angstrom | 32.4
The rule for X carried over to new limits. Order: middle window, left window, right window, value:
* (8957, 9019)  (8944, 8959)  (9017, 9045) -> -0.2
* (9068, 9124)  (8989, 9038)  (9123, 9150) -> 0.9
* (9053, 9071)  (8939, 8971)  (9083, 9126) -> -0.1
